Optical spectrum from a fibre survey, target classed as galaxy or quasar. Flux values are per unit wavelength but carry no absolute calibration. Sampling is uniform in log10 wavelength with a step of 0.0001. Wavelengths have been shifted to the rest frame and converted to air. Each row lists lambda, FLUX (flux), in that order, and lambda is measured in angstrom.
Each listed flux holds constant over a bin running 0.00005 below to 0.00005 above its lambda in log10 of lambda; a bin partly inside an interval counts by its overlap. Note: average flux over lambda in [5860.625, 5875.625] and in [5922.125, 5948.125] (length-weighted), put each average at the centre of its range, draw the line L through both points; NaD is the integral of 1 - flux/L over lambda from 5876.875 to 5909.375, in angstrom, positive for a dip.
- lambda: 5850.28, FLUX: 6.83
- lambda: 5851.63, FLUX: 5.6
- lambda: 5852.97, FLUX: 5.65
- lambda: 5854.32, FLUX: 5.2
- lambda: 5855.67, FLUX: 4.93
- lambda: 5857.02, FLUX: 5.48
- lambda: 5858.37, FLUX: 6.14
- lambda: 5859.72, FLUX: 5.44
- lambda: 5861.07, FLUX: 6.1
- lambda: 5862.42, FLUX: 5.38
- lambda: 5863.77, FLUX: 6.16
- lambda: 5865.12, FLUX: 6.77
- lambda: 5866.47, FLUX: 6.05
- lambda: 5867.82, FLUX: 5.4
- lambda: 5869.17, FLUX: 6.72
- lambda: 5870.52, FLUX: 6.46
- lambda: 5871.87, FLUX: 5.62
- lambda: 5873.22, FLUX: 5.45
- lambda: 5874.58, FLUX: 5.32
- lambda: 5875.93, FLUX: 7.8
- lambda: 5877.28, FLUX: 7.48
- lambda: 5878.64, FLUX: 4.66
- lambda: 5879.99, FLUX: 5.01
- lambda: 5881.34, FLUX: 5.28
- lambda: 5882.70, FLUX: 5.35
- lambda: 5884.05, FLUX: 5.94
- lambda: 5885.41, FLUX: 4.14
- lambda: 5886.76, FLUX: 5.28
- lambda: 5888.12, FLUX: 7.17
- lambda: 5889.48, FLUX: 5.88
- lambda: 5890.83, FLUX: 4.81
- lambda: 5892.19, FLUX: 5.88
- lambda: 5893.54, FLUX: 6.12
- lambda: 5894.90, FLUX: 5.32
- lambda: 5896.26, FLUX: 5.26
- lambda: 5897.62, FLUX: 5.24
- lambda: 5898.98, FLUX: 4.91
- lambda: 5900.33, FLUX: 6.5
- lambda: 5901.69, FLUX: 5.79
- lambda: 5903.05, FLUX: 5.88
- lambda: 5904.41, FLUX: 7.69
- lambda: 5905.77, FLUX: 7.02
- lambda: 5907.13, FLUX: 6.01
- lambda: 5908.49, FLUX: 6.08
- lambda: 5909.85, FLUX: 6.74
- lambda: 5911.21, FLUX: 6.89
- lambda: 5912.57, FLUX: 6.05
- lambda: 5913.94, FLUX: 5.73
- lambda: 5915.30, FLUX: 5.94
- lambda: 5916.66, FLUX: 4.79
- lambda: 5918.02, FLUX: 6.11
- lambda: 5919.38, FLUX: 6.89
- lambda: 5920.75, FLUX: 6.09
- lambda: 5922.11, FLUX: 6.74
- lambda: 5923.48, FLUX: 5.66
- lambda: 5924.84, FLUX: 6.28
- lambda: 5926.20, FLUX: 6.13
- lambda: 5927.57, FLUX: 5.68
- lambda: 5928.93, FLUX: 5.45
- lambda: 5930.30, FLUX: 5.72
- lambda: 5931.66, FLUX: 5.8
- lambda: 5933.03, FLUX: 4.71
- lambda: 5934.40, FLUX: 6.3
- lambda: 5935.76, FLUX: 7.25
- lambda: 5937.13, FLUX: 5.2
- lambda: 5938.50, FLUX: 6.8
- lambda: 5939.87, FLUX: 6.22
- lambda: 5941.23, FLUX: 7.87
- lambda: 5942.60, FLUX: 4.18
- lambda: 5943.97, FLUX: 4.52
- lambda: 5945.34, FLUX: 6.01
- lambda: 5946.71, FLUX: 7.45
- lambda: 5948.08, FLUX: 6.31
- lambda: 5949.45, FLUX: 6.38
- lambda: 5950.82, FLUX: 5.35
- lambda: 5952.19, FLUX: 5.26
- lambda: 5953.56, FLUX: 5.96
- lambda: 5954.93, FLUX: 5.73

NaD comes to 1.2 angstrom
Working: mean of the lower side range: 5.99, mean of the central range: 5.77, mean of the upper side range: 5.99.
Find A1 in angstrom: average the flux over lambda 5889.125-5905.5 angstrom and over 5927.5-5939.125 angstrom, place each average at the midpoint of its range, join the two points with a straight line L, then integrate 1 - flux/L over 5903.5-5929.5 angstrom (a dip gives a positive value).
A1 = -1.6 angstrom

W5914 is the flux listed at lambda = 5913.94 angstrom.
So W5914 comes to 5.73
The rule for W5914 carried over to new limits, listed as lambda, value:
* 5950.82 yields 5.35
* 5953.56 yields 5.96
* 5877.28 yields 7.48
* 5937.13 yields 5.2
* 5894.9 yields 5.32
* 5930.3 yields 5.72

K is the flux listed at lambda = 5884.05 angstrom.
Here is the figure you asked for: 5.94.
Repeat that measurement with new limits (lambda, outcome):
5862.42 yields 5.38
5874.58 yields 5.32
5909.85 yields 6.74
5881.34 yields 5.28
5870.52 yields 6.46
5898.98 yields 4.91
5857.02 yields 5.48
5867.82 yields 5.4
